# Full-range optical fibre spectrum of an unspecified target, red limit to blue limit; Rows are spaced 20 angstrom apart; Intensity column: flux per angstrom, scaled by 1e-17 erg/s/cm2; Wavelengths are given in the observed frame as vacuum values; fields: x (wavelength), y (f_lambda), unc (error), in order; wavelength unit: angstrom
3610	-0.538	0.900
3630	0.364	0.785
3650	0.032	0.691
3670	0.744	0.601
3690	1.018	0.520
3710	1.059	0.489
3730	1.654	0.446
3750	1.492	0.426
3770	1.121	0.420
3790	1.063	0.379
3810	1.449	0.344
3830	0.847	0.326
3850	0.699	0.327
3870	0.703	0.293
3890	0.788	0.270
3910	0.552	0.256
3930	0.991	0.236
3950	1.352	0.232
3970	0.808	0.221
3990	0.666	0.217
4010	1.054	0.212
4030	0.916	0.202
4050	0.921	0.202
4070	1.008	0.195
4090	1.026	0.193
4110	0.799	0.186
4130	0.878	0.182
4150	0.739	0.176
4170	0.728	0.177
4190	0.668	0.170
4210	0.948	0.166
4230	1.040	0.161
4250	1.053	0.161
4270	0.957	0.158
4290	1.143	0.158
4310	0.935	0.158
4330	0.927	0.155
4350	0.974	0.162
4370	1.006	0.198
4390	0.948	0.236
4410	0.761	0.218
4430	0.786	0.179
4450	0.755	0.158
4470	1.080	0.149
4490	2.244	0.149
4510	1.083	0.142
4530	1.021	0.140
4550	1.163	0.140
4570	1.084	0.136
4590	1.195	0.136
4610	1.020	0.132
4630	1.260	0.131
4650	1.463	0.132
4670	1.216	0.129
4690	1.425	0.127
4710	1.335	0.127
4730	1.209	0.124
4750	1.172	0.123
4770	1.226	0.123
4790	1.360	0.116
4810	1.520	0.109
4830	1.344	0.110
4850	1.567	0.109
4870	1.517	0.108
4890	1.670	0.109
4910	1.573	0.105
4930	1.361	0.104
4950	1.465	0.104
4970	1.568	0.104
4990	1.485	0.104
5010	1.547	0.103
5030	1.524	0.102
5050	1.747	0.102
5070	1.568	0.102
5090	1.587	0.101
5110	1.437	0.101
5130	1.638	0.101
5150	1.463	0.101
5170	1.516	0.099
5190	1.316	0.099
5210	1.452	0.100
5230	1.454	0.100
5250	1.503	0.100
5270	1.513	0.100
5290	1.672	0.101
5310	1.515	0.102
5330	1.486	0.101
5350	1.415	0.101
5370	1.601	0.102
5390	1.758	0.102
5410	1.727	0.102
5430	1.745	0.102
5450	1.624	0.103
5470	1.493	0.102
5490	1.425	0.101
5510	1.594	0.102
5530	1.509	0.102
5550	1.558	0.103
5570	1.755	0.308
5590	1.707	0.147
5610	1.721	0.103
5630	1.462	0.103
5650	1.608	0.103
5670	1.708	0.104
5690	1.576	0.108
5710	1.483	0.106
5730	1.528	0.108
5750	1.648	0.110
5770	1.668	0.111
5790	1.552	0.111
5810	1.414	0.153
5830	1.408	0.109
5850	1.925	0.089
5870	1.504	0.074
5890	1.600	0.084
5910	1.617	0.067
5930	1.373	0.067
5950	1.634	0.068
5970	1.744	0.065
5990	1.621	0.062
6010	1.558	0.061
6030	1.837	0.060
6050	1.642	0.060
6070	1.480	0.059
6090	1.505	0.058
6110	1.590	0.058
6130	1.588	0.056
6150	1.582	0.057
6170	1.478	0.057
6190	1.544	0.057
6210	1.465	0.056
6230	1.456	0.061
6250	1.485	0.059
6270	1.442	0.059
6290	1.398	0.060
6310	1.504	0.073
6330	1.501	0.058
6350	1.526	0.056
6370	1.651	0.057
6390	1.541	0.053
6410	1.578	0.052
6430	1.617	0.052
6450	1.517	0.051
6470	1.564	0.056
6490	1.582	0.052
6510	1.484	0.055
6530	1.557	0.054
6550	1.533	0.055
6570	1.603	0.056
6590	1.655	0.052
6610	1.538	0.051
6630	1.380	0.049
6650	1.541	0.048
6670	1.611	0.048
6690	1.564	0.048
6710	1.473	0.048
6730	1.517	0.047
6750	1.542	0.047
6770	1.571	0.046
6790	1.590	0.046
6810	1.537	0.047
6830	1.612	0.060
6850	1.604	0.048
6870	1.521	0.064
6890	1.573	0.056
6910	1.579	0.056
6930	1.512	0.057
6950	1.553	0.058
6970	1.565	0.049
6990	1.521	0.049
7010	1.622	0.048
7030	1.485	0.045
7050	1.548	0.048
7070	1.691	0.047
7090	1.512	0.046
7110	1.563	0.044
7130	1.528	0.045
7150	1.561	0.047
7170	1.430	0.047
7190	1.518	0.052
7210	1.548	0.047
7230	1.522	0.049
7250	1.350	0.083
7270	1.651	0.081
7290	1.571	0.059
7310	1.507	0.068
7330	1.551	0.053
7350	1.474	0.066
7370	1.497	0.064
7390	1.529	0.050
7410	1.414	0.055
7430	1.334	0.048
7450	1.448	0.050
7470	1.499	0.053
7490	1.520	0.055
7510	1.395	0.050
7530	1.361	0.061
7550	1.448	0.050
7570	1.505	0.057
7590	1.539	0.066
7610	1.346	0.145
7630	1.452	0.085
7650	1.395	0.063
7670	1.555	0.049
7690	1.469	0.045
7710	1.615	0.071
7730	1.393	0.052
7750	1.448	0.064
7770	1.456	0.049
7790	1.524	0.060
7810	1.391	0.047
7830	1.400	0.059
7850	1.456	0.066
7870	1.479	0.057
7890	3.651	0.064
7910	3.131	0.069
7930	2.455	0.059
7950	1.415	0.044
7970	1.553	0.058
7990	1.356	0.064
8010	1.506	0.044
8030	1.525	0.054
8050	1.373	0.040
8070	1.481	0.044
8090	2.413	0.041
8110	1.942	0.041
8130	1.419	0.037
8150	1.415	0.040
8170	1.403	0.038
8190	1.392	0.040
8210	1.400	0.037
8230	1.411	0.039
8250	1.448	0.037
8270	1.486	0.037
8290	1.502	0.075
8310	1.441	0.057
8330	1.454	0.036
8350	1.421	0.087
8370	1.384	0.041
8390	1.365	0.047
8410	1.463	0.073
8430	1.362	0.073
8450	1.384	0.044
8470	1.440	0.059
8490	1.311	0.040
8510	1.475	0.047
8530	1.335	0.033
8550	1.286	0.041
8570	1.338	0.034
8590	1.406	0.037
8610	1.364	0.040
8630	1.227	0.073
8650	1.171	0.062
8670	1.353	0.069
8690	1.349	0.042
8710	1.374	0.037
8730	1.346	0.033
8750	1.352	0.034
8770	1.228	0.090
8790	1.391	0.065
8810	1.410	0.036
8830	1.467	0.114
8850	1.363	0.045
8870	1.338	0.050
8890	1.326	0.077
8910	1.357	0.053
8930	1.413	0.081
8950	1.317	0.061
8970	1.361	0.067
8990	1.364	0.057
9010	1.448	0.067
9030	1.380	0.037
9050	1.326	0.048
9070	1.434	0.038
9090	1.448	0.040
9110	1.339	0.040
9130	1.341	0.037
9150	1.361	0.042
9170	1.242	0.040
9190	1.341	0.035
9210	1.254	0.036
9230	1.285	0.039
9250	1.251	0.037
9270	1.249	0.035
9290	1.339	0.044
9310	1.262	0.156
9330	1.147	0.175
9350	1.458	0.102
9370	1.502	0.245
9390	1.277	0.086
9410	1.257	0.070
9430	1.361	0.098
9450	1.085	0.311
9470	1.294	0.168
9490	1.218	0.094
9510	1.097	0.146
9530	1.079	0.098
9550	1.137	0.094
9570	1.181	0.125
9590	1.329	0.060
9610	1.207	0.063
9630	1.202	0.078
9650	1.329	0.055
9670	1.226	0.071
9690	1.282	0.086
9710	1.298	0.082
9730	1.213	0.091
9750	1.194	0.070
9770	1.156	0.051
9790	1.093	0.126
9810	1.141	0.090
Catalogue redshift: 0.203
